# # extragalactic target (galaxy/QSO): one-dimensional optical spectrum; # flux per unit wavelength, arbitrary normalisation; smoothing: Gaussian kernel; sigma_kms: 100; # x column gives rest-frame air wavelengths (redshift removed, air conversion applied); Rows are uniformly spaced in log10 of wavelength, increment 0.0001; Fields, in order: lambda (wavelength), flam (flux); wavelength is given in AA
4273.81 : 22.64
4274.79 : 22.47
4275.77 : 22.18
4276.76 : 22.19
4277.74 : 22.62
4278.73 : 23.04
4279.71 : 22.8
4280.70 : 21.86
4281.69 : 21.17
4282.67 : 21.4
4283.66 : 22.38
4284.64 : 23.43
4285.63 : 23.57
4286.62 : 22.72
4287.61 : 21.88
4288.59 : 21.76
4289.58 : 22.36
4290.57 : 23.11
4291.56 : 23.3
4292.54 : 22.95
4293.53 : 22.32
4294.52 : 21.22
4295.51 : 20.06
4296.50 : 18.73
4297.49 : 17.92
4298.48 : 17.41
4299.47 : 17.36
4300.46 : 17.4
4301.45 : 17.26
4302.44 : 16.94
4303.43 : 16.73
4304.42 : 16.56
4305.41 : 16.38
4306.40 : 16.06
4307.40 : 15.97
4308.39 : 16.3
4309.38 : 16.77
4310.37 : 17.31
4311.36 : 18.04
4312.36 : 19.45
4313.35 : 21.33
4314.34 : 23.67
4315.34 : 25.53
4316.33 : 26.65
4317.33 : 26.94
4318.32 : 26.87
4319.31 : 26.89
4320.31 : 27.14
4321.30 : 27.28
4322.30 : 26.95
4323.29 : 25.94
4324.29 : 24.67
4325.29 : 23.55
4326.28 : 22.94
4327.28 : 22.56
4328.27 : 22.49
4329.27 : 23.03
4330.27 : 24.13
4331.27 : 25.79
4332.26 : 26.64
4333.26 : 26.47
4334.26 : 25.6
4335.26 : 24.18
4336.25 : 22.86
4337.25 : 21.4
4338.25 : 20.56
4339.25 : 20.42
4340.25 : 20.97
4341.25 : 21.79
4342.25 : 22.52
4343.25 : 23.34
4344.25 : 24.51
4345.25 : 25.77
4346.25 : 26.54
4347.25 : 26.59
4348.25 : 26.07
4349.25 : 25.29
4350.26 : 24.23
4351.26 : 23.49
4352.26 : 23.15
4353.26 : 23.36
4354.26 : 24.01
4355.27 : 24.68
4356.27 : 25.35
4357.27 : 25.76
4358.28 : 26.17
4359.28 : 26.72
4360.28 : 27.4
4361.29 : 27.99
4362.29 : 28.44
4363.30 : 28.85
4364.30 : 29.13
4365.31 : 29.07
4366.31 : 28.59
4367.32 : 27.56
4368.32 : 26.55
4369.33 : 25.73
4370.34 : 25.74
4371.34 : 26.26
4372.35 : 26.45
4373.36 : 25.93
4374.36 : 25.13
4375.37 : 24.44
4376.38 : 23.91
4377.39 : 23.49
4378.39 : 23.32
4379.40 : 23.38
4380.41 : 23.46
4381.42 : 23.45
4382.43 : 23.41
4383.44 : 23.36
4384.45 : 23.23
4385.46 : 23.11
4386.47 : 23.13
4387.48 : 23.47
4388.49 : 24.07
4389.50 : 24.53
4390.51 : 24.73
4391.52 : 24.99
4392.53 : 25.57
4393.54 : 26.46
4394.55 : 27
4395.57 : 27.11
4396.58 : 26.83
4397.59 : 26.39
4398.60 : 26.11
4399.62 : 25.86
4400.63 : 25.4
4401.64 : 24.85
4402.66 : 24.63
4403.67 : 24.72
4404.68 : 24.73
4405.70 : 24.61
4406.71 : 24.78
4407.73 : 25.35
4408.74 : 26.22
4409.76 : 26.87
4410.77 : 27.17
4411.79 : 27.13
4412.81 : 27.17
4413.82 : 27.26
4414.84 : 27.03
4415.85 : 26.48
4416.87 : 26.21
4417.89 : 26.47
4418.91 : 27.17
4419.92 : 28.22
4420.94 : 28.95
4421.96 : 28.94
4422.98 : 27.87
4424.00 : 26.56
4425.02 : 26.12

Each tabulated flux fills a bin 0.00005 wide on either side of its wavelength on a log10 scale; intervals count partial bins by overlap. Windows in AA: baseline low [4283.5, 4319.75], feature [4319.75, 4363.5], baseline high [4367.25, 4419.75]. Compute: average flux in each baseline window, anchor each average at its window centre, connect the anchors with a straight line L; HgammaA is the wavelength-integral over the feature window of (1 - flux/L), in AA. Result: -4.0 AA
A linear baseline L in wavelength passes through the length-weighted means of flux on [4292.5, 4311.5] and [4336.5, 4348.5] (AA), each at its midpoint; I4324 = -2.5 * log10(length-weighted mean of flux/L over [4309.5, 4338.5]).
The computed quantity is -0.15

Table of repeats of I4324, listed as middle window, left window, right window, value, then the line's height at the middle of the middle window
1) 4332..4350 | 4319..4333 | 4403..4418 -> 0.06 mag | 25.2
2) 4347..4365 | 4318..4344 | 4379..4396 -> -0.07 mag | 24.2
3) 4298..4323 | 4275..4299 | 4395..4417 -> 0.10 mag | 22.6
